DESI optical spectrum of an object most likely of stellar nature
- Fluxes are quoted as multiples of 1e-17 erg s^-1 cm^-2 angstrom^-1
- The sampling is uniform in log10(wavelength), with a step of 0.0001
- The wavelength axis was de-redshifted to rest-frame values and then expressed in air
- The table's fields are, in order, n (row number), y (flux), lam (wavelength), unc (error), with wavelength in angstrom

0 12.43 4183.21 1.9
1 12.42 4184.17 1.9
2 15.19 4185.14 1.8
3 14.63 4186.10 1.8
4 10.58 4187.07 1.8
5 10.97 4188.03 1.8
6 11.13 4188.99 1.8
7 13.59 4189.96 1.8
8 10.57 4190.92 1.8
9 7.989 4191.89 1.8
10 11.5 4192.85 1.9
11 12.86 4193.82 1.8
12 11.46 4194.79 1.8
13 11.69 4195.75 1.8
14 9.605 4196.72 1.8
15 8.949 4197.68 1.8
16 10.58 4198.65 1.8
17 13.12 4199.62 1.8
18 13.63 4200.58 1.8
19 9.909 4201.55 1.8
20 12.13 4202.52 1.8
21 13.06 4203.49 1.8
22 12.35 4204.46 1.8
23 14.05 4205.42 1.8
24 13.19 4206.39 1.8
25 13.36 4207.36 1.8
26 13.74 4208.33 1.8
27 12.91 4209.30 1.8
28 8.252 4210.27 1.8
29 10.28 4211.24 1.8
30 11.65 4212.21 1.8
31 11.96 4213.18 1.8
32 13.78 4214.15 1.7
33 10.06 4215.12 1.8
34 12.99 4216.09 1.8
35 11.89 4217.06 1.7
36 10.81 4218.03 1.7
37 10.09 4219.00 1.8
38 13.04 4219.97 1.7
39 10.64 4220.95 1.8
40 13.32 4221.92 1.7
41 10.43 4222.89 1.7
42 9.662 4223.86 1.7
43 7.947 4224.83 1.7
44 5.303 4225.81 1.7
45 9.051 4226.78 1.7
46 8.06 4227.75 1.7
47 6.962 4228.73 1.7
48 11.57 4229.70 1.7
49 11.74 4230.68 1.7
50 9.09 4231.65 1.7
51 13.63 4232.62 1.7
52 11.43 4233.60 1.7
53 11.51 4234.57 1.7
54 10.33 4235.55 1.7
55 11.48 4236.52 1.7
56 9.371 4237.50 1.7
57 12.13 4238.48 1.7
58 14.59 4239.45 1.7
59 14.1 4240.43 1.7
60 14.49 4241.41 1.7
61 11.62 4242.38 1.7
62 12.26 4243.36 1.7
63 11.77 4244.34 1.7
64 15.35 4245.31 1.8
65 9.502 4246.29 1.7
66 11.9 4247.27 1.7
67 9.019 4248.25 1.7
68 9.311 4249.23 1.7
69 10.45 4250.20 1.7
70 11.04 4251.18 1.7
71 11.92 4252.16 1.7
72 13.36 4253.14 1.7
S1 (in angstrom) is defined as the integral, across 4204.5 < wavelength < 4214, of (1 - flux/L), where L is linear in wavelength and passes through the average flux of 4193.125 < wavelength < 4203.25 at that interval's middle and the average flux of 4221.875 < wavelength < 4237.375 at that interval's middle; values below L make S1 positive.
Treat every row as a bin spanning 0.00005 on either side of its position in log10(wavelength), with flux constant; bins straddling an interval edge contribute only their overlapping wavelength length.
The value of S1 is -1.1 angstrom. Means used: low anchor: 11.4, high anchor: 9.99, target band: 12.2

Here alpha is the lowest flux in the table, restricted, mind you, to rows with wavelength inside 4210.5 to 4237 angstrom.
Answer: 5.303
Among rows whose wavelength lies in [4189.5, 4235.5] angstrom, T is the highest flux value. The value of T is 14.05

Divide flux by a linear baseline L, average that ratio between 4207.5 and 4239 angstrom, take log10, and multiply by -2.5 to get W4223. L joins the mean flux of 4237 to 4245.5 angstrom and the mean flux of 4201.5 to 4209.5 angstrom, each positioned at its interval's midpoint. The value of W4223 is 0.19 mag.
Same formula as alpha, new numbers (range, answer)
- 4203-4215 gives 8.252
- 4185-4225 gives 7.947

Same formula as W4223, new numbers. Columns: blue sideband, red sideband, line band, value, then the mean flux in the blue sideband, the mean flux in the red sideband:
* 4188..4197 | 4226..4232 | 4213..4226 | -0.13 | 11.2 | 9.22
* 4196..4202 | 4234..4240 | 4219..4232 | 0.17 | 11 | 11.6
